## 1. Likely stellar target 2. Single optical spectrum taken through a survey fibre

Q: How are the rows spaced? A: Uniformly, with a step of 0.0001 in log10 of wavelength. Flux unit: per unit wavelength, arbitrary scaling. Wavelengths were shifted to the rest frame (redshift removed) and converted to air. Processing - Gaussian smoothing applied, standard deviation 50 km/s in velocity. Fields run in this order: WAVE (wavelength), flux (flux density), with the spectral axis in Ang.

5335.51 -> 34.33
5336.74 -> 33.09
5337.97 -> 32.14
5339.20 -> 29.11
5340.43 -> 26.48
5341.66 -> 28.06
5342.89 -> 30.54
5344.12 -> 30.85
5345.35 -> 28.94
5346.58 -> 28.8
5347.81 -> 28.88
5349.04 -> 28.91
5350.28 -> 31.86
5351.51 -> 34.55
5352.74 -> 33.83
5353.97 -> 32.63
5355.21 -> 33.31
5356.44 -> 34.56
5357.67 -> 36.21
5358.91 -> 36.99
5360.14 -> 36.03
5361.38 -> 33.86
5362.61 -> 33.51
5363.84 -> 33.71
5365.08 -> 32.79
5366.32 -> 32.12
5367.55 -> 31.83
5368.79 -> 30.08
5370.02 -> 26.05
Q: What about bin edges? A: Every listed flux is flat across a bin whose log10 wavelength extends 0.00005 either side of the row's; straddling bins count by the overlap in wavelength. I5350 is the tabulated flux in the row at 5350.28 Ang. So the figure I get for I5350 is 31.86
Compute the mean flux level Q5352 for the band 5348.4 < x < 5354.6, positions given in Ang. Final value 32.3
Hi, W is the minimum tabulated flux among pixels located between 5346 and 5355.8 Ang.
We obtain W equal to 28.8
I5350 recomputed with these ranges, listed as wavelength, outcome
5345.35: 28.94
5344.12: 30.85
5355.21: 33.31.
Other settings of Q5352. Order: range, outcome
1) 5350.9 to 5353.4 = 34.2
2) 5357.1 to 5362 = 35.7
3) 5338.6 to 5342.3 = 27.9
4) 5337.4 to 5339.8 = 30.6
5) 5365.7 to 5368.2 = 31.9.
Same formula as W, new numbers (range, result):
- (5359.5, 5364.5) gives 33.51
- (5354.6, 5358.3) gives 33.31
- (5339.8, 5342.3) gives 26.48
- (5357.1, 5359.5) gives 36.21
